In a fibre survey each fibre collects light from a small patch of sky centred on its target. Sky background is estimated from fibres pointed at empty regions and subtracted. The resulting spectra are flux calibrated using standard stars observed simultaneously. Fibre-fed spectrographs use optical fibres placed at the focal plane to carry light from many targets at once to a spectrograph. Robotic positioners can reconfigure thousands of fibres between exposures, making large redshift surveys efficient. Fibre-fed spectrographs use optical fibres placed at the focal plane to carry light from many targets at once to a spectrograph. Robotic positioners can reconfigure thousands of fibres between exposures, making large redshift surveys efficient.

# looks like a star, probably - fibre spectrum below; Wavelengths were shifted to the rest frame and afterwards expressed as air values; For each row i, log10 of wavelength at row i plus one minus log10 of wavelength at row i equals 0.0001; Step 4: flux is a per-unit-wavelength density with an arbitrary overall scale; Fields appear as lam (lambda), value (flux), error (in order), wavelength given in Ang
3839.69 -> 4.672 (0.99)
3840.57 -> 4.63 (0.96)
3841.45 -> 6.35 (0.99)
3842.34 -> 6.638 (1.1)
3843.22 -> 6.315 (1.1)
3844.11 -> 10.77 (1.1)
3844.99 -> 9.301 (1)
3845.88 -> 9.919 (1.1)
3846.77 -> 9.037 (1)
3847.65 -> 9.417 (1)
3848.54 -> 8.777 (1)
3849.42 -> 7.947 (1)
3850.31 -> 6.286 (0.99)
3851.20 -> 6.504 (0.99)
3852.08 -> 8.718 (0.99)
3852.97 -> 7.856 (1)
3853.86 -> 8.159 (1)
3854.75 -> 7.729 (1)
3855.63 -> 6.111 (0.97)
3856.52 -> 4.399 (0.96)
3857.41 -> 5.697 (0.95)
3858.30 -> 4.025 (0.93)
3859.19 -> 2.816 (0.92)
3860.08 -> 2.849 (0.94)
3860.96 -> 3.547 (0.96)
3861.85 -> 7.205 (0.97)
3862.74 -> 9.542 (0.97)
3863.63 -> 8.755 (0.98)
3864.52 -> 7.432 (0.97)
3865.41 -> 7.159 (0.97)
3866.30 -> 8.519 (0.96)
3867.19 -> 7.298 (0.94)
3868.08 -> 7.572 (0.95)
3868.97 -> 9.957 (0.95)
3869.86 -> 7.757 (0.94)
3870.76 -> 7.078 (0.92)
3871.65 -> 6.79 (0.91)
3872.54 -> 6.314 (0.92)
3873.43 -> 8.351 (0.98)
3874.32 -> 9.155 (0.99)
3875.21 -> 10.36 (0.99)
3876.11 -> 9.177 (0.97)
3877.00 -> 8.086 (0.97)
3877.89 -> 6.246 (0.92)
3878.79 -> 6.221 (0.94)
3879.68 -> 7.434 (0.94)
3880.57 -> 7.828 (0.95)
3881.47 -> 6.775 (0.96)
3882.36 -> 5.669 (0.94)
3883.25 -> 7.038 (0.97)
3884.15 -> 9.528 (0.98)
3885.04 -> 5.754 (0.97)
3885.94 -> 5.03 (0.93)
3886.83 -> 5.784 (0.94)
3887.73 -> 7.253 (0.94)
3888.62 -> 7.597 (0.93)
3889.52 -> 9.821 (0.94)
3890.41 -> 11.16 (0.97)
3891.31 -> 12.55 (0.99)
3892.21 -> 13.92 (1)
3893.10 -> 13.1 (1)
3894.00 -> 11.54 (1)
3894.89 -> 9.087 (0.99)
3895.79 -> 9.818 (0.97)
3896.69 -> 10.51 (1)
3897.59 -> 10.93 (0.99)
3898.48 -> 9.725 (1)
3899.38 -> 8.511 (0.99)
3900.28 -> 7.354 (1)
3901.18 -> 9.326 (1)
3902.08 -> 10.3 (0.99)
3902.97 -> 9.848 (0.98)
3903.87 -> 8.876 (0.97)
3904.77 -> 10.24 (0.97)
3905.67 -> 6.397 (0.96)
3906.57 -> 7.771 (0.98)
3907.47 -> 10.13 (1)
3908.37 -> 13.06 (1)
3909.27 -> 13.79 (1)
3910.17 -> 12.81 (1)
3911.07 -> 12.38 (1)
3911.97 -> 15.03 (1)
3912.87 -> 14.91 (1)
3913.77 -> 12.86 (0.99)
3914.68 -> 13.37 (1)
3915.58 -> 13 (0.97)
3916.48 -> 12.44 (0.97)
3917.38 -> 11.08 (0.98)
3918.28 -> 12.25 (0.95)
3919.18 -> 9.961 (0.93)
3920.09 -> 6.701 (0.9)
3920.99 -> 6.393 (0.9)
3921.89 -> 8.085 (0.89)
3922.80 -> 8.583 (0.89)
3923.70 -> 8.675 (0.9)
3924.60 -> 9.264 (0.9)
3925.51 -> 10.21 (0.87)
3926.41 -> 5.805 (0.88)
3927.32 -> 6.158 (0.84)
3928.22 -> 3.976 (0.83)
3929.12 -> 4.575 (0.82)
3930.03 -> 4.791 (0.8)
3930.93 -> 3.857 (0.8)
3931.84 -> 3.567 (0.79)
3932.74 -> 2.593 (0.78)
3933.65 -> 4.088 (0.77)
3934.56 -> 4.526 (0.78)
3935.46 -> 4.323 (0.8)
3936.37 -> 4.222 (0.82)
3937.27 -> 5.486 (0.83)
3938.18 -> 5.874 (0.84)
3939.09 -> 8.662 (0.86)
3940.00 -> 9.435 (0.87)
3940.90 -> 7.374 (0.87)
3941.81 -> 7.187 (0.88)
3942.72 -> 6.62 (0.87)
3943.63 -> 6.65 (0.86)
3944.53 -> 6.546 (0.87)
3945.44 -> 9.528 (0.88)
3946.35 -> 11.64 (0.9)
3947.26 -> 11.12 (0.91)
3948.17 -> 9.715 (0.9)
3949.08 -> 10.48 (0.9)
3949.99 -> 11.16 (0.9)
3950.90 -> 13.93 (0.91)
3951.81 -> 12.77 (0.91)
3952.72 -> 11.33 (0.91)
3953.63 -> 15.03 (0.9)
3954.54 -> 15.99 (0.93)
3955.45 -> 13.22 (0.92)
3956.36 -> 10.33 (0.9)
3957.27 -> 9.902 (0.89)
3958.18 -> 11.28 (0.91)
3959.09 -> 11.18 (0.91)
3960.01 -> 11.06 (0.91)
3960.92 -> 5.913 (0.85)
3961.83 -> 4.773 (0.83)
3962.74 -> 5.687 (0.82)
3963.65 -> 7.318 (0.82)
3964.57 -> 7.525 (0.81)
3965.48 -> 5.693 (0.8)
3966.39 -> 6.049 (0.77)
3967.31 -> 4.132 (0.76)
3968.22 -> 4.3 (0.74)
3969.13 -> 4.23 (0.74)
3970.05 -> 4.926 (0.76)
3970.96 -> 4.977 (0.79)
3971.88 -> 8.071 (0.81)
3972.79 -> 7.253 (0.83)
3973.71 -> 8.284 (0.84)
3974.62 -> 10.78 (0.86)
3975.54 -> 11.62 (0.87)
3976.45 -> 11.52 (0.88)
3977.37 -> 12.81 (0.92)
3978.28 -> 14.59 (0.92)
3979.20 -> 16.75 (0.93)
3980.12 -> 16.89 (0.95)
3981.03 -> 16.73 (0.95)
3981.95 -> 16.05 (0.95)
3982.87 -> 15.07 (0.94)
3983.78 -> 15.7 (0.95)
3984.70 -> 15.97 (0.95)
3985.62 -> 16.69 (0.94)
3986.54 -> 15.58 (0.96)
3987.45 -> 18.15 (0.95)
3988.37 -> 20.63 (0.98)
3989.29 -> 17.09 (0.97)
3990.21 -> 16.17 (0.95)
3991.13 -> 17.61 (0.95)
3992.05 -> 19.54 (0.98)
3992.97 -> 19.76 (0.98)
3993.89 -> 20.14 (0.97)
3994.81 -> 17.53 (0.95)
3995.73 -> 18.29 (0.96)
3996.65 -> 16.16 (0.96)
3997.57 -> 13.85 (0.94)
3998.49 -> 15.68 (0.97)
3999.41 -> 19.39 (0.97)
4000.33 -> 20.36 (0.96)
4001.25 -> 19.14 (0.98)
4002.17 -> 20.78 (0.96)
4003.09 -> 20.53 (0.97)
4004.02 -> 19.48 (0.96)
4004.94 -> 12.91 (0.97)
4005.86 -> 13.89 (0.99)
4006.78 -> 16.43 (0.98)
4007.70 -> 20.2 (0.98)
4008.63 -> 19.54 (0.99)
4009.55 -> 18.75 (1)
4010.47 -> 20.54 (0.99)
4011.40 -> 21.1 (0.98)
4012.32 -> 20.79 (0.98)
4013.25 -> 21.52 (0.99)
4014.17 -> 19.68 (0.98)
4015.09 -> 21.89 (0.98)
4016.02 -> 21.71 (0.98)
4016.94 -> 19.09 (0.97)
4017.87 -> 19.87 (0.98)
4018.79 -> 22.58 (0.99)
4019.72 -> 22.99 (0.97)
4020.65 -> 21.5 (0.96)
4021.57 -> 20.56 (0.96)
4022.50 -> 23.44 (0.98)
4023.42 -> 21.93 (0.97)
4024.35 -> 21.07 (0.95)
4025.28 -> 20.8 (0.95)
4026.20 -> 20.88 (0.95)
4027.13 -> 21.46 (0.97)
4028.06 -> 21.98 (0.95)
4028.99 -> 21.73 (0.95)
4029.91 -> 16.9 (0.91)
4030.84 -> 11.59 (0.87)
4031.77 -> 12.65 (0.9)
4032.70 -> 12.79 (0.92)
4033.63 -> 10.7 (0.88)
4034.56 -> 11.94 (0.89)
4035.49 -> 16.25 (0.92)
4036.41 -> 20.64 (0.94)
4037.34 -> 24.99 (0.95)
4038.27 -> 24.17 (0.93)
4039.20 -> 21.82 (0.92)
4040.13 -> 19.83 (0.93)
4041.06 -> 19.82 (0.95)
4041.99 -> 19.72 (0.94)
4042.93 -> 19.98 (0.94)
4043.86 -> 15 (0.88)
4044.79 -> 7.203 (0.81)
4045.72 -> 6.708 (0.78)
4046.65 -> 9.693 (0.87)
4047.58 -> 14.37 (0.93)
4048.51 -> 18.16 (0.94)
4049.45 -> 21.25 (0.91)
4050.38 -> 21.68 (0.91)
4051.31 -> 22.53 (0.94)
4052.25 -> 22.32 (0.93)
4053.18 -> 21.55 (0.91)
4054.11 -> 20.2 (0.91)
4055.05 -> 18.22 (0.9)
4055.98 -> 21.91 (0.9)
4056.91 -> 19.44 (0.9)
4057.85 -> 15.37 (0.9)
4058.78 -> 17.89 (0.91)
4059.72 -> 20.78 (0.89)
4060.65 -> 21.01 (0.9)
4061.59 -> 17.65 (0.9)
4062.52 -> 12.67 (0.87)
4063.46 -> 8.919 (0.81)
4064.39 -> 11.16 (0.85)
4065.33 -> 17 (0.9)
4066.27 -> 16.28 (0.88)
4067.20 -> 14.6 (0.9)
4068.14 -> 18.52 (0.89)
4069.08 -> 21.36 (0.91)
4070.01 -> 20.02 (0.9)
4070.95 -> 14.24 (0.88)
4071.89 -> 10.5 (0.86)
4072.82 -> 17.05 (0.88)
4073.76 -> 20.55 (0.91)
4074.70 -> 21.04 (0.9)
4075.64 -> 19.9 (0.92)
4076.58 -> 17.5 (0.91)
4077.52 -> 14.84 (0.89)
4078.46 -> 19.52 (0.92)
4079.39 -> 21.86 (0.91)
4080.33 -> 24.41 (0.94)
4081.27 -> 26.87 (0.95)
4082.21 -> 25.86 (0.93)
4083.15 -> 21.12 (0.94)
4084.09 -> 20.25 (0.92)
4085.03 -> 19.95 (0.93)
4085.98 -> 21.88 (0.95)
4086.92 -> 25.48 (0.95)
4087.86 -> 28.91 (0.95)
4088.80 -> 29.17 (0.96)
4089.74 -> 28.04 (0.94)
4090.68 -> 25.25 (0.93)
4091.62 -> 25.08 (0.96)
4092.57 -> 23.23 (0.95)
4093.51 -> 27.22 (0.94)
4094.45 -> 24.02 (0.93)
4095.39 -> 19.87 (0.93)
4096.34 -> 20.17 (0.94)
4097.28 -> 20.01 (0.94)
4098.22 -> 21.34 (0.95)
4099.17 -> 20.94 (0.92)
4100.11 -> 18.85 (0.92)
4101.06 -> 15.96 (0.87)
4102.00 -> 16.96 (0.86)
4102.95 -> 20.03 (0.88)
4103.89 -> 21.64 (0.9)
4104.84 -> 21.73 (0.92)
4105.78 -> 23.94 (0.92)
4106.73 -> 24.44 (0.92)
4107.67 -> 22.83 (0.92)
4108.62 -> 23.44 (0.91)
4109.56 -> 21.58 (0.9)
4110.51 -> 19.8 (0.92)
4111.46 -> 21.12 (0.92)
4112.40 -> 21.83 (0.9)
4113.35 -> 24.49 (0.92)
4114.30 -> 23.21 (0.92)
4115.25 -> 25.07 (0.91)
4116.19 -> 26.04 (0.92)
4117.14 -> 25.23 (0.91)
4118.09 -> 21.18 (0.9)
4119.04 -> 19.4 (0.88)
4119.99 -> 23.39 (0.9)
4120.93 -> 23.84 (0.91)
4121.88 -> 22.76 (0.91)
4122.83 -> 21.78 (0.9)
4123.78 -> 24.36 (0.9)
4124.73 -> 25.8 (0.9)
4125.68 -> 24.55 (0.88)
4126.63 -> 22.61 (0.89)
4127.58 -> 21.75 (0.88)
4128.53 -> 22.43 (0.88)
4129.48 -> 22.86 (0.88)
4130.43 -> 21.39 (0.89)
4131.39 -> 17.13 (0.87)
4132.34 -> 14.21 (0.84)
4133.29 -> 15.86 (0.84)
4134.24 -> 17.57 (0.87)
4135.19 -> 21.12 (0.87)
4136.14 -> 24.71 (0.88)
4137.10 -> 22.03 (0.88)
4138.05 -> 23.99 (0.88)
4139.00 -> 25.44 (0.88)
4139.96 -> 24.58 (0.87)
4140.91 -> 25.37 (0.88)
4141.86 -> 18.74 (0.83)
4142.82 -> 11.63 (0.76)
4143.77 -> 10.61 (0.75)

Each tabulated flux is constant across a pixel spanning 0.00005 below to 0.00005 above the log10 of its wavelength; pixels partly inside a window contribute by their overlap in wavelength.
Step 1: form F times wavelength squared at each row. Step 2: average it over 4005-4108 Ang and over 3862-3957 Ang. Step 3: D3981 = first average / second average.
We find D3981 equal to 2.4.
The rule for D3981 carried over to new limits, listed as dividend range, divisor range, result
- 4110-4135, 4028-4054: 1.31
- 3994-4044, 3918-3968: 2.47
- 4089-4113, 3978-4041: 1.24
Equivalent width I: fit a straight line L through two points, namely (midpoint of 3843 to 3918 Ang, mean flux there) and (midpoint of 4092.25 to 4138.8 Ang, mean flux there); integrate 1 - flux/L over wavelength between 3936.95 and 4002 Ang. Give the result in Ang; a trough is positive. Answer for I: 9.0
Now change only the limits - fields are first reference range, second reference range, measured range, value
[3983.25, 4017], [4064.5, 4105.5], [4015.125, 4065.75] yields 3.14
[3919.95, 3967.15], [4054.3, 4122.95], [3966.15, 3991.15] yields -2.45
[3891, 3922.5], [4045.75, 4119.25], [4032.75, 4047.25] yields 1.32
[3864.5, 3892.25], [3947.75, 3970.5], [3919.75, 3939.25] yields 6.27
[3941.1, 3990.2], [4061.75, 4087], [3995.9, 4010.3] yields -4.58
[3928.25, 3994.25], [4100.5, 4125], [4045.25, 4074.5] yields 1.40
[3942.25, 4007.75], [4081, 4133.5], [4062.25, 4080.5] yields 2.65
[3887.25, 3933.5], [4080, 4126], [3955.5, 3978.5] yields 8.98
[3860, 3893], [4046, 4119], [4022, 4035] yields -0.55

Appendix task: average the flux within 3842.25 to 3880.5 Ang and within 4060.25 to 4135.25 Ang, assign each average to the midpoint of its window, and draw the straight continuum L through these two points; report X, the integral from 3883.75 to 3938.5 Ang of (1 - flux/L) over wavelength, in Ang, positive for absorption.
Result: 6.61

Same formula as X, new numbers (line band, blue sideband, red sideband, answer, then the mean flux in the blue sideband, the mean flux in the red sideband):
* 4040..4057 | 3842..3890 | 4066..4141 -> 0.6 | 7.36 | 21.7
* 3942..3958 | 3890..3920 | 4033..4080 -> 2.7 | 11.1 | 17.6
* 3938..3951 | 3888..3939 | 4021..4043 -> 3.0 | 9.04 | 19.1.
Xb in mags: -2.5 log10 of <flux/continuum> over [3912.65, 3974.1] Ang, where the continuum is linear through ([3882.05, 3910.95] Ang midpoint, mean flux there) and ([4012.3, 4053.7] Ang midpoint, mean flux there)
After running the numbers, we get 0.46 mag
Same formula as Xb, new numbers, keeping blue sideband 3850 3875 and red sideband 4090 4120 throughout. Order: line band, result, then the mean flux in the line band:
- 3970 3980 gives 0.310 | 10.6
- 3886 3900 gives -0.120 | 9.92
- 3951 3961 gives 0.076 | 11.9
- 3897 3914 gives -0.110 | 10.7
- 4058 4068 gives 0.225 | 15.9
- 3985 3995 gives -0.204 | 18.1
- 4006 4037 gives -0.141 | 19.2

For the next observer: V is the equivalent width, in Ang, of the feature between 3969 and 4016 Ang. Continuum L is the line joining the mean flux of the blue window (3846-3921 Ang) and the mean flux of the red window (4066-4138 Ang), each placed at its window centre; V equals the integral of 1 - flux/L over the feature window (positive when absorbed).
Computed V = -3.0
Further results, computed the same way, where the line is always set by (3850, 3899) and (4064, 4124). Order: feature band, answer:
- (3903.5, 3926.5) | -0.68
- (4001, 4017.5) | -3.21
